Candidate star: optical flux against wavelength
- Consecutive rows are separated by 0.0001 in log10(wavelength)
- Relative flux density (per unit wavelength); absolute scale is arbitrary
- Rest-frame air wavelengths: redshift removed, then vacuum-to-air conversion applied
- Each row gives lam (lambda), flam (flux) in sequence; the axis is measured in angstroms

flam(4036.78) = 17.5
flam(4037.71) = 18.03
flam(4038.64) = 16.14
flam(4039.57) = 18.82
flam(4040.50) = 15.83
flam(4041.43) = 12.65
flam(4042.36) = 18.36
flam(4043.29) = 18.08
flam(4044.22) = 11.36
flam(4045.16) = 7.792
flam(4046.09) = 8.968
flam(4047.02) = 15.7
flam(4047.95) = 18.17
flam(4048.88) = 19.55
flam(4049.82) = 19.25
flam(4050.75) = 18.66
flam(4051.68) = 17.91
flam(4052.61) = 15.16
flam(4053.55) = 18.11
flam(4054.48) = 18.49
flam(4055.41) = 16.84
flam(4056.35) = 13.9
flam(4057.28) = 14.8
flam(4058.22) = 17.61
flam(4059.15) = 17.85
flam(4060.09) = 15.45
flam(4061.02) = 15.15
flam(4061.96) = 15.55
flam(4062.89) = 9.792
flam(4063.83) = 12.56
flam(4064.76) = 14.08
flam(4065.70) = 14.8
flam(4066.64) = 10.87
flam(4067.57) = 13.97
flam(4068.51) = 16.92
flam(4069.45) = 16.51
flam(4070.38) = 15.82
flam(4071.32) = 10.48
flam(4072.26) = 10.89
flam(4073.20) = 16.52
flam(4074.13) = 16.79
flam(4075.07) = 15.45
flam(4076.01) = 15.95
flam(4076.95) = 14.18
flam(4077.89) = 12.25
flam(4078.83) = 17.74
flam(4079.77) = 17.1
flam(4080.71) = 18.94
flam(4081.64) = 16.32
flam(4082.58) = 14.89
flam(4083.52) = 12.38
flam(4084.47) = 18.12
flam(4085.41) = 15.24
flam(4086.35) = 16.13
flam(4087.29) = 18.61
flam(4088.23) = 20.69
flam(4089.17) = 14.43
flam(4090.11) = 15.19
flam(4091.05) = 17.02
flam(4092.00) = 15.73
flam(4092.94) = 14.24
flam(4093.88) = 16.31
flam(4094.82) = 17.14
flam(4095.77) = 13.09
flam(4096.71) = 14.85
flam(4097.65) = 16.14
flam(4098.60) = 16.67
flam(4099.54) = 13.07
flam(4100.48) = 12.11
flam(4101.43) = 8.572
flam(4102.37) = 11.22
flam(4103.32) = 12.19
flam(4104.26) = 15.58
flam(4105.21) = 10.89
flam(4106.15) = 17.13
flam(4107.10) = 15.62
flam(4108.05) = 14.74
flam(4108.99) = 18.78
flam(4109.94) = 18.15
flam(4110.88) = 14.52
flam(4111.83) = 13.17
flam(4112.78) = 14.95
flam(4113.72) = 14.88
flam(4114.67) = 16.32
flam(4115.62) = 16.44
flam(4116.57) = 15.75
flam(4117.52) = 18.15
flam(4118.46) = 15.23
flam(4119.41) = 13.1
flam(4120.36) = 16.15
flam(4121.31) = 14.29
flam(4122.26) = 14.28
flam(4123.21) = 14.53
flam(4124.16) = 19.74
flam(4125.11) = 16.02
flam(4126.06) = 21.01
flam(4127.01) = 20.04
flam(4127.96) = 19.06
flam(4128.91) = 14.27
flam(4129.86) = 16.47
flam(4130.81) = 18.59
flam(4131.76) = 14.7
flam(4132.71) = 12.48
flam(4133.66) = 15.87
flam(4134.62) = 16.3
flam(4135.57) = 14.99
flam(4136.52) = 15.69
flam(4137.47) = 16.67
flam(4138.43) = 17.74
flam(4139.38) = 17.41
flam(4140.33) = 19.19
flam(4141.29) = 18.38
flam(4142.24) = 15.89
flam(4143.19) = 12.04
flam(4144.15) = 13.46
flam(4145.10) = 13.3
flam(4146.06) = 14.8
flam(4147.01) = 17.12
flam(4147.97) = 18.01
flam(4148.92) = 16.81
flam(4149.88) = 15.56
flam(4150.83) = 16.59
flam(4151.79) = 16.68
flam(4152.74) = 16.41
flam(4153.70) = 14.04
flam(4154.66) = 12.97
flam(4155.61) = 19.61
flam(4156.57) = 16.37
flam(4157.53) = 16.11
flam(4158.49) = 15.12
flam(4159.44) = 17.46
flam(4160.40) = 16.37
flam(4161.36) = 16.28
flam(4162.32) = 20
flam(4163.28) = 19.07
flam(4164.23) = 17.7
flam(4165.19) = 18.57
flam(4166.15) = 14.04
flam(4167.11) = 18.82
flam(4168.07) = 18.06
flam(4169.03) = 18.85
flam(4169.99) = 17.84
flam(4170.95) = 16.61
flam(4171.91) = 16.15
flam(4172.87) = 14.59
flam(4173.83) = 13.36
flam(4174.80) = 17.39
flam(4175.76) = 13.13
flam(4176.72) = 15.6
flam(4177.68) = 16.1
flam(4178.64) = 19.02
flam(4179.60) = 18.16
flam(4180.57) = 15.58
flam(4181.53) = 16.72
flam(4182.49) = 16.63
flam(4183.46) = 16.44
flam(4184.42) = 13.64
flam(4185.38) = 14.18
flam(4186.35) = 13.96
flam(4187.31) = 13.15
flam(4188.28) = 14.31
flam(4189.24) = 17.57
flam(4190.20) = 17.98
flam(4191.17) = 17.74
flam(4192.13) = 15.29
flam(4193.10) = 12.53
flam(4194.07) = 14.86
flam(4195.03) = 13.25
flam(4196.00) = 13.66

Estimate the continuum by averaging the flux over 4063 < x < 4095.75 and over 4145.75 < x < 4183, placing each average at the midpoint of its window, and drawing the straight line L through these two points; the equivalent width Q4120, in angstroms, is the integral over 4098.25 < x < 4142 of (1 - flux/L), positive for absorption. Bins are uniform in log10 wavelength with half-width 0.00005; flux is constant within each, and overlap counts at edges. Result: 0.8 angstroms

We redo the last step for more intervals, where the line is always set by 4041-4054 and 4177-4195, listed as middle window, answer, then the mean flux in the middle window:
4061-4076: 1.47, 14.2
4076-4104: 0.88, 15.2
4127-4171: -2.30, 16.5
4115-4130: -0.79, 16.5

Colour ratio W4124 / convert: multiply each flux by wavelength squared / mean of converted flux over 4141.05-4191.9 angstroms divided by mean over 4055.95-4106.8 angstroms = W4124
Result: 1.13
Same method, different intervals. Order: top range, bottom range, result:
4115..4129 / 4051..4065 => 1.10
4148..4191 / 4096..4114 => 1.18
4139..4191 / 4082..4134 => 1.08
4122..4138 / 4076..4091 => 1.05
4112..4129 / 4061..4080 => 1.16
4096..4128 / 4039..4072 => 1.03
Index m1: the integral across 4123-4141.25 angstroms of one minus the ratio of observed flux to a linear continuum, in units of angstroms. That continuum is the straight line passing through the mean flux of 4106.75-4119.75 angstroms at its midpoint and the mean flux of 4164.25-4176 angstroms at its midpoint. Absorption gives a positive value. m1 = -1.1 angstroms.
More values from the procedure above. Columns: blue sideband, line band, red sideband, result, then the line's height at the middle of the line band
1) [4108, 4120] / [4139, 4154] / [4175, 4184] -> 0.1 angstroms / 16.1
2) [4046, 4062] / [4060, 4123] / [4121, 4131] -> 7.1 angstroms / 16.9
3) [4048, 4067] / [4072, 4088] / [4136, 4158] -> 0.1 angstroms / 15.9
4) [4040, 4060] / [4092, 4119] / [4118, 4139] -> 2.2 angstroms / 16.2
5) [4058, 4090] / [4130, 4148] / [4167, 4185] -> 0.1 angstroms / 16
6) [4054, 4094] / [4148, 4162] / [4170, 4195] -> -0.6 angstroms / 15.6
